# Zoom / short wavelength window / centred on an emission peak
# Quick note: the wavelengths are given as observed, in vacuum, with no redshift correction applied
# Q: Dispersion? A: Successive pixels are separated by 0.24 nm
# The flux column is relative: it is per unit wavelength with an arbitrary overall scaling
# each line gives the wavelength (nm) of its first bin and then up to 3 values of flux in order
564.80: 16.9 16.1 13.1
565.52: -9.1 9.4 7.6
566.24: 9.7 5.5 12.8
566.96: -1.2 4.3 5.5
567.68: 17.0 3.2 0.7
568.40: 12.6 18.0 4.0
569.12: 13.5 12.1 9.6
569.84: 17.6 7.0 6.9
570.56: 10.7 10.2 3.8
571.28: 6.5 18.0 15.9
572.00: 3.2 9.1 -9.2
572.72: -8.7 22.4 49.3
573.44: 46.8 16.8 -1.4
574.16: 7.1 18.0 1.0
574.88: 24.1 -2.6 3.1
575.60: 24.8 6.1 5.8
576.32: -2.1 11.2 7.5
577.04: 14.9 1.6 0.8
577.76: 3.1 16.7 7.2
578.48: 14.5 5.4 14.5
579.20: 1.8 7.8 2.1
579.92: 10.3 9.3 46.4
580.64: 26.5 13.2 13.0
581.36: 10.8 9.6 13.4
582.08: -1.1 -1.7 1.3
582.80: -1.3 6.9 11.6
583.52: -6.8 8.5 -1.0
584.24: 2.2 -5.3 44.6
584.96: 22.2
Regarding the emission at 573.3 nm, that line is H-beta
